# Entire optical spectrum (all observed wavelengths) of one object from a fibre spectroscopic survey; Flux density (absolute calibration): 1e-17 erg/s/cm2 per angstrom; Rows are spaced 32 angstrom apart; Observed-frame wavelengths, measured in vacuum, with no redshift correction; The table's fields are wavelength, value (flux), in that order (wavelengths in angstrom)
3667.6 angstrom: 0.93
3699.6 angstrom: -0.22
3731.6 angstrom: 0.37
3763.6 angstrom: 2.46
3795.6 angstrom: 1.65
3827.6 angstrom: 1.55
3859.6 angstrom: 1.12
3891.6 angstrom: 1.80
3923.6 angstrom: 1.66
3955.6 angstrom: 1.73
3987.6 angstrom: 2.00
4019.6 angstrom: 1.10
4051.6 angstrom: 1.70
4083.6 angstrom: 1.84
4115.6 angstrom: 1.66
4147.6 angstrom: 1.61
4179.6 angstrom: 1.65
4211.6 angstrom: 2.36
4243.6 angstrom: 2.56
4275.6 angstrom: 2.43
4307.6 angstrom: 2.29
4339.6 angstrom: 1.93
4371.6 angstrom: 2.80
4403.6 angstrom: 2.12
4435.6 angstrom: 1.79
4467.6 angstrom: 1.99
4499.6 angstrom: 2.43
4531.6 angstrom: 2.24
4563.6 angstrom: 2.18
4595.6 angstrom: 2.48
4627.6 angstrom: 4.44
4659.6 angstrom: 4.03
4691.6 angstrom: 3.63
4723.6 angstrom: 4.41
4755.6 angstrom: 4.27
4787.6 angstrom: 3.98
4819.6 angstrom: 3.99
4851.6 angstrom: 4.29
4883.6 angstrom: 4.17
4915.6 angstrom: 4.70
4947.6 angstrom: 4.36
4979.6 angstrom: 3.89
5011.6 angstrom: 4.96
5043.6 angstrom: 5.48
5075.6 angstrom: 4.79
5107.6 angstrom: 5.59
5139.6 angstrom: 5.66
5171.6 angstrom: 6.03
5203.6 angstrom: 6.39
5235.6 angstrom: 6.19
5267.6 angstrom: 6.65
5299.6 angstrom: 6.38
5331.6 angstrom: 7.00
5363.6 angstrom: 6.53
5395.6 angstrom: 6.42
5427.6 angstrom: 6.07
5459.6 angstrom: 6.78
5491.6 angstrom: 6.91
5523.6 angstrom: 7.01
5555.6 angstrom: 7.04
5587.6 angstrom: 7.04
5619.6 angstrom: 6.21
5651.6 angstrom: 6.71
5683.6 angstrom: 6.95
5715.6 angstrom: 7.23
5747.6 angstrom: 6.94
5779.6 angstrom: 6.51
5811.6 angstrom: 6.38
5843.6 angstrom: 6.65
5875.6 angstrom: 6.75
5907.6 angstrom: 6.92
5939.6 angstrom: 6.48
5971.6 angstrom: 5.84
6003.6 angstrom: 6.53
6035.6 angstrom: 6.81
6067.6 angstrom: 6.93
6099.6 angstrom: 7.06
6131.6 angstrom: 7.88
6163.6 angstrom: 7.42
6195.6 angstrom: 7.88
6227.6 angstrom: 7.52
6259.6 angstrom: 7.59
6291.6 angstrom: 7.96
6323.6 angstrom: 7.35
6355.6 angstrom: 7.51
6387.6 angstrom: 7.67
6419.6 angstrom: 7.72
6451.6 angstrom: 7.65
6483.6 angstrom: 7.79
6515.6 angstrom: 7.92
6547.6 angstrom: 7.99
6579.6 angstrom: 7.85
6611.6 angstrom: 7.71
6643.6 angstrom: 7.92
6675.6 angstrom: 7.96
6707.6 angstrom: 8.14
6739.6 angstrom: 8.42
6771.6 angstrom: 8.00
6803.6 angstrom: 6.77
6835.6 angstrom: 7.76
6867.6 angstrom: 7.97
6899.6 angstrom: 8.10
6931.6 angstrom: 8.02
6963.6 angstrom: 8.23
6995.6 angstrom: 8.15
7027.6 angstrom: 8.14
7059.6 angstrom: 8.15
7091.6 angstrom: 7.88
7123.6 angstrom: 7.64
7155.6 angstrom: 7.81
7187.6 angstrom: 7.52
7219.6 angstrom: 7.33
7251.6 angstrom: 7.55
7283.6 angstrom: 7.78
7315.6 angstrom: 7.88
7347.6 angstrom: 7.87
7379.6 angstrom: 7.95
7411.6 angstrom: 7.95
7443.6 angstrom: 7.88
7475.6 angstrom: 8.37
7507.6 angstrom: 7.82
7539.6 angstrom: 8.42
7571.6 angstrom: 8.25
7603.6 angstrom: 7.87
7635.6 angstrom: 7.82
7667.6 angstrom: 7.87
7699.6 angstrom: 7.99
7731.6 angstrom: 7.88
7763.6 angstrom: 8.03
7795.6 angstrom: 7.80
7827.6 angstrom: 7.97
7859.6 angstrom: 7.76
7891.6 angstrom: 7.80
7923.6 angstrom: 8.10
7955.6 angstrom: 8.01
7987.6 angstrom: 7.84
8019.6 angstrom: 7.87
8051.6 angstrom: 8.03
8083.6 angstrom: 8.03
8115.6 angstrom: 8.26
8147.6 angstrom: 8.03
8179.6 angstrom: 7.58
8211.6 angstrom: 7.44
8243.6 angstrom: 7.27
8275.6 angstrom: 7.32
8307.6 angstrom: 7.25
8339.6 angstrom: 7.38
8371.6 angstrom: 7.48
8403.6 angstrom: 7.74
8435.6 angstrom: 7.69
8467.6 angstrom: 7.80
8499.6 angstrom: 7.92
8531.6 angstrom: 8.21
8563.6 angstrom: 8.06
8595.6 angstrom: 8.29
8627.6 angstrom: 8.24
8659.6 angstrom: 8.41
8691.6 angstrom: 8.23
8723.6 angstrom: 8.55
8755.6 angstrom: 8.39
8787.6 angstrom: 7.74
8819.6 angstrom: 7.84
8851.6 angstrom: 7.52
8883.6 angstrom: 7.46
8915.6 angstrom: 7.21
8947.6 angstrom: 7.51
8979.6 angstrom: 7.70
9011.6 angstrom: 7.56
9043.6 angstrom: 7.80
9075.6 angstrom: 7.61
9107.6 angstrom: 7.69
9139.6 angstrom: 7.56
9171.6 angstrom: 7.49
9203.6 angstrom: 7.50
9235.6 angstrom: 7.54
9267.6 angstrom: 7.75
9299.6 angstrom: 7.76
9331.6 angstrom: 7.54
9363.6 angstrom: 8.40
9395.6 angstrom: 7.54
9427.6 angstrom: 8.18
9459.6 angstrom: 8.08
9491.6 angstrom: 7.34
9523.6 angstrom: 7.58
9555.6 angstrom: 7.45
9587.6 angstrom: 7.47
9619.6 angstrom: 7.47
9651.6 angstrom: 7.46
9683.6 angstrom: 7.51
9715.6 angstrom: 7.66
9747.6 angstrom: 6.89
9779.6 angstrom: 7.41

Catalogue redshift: 0.16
